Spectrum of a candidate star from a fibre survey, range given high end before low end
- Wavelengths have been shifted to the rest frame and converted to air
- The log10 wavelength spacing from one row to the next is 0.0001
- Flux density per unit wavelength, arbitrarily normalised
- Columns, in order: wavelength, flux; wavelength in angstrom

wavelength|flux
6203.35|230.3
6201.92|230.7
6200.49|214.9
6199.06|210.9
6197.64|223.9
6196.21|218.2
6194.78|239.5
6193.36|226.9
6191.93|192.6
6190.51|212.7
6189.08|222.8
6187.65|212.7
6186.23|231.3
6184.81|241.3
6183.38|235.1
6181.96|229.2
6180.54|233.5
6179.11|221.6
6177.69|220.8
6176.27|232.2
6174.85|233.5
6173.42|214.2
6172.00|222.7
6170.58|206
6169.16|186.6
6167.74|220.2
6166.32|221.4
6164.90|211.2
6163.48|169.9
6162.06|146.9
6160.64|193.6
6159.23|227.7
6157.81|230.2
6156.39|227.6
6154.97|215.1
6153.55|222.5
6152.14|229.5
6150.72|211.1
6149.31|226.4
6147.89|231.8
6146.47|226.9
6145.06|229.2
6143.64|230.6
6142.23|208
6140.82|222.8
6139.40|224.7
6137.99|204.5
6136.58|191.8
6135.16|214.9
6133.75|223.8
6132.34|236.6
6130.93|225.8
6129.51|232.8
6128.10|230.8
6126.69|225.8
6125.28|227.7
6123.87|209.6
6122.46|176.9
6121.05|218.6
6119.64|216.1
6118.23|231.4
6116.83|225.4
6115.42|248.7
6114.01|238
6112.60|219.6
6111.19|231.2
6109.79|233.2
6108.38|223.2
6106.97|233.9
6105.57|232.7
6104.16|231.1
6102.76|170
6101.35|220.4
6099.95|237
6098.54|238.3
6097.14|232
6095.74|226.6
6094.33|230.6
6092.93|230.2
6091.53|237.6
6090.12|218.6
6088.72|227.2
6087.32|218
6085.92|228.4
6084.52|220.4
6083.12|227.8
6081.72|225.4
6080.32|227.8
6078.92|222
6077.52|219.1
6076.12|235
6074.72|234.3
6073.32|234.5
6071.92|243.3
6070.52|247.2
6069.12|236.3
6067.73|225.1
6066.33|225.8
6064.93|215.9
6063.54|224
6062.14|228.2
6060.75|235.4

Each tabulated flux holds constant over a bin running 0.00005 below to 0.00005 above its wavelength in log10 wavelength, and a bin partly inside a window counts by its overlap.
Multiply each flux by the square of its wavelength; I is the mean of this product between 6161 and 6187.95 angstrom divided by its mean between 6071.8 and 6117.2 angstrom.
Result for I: 0.97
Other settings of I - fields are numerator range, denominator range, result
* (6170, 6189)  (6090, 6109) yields 1.02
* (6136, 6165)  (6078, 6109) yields 0.97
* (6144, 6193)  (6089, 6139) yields 0.99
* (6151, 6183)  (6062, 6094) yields 0.97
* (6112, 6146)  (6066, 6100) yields 0.98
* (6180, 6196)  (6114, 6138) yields 1.04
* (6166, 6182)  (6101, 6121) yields 1.00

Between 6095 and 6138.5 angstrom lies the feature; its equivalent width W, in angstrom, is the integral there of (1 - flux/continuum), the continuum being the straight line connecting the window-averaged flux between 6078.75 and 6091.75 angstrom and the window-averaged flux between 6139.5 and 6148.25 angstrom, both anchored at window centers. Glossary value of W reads 0.4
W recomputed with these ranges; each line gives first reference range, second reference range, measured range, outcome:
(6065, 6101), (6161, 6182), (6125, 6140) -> -0.2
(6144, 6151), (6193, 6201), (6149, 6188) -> 1.3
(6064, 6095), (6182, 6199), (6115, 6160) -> 0.8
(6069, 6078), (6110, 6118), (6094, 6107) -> 0.5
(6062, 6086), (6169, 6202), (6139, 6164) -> 1.0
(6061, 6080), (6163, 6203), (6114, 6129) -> 0.2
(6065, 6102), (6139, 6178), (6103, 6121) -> -0.3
